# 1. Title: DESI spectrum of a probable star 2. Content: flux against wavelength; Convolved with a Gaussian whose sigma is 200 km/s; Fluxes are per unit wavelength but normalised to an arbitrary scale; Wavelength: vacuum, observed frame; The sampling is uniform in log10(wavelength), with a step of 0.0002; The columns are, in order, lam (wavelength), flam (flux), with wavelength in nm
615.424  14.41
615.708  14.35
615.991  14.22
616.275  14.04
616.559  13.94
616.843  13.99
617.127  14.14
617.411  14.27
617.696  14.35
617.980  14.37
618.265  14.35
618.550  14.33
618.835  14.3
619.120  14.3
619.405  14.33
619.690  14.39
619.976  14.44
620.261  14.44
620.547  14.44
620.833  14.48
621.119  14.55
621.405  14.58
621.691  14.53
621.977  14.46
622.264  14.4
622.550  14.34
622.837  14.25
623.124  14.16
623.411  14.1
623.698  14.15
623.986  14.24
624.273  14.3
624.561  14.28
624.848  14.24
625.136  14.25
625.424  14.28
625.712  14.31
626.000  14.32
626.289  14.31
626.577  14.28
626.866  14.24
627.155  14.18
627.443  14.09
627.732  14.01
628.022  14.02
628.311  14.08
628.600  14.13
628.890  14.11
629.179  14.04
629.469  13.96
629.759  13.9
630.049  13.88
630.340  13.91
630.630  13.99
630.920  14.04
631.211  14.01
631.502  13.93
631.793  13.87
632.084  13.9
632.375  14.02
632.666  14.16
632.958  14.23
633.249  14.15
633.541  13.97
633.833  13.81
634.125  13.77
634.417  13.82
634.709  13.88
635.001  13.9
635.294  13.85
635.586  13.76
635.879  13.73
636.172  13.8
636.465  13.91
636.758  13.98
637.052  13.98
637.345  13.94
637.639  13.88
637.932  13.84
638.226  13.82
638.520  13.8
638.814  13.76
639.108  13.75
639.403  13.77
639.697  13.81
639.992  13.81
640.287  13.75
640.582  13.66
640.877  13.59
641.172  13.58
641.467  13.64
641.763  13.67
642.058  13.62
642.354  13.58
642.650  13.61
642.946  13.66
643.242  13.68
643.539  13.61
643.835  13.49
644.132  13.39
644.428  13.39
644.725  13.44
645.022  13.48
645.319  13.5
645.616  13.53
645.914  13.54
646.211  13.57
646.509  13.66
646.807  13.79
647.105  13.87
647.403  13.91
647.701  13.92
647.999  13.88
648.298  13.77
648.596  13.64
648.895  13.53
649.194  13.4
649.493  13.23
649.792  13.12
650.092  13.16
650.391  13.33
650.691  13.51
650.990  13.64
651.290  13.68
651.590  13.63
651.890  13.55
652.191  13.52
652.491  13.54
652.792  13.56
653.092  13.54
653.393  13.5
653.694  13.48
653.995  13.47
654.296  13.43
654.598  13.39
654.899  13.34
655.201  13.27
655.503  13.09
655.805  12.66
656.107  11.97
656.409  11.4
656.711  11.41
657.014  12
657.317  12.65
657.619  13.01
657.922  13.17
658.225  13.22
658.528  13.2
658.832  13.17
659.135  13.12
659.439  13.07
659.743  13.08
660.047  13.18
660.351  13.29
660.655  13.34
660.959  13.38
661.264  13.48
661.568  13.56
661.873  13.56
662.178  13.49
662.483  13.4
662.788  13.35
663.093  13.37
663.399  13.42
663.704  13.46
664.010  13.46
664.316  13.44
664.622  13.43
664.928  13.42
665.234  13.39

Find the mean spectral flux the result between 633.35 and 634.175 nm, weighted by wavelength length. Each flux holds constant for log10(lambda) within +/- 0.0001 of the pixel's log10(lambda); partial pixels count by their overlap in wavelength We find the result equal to 13.9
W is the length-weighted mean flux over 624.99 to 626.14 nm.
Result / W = 14.3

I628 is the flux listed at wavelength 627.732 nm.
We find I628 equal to 14.01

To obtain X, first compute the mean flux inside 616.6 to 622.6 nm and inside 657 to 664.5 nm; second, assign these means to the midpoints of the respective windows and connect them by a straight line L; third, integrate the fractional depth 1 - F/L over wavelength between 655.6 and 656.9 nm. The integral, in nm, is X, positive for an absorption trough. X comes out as 0.14 nm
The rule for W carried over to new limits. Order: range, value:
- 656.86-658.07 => 12.7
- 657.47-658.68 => 13.1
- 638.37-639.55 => 13.8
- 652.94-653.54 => 13.5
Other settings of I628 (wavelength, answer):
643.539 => 13.61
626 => 14.32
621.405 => 14.58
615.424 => 14.41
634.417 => 13.82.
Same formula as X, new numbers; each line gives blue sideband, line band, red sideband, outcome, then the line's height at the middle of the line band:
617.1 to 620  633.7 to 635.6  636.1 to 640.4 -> 0.013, 13.9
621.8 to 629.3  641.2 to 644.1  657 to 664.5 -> 0.030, 13.8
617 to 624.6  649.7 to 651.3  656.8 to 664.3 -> 0.013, 13.5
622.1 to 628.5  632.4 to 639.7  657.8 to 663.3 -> 0.028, 13.9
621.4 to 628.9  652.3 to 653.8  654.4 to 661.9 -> -0.043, 13.2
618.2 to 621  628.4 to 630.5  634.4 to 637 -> 0.010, 14.1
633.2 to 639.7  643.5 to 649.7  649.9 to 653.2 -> 0.013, 13.6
